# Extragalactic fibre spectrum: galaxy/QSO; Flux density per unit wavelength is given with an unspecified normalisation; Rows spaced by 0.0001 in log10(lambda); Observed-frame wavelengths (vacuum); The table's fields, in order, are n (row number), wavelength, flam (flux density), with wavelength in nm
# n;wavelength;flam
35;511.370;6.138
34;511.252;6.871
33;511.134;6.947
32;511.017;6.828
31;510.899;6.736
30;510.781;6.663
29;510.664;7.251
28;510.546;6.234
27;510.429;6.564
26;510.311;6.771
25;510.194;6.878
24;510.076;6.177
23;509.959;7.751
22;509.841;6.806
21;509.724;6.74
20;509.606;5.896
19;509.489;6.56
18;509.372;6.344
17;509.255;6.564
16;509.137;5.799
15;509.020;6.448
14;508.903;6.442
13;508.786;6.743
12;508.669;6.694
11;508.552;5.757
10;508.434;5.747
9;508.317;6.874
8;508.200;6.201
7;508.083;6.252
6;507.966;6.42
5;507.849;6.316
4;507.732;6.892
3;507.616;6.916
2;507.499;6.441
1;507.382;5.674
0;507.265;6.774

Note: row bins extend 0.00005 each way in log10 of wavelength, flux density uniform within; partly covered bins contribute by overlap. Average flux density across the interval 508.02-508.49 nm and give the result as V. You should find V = 6.27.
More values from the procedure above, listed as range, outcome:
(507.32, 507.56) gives 6.06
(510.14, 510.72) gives 6.74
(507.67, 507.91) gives 6.63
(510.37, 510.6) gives 6.41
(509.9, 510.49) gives 6.83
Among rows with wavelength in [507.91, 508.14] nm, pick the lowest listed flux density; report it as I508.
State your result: 6.252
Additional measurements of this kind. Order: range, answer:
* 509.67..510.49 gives 6.177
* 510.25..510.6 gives 6.234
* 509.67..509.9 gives 6.74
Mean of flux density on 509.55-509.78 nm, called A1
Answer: 6.3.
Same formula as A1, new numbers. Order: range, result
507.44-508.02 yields 6.6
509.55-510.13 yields 6.68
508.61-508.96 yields 6.63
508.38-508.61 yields 5.73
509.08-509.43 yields 6.23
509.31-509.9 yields 6.47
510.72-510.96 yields 6.7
